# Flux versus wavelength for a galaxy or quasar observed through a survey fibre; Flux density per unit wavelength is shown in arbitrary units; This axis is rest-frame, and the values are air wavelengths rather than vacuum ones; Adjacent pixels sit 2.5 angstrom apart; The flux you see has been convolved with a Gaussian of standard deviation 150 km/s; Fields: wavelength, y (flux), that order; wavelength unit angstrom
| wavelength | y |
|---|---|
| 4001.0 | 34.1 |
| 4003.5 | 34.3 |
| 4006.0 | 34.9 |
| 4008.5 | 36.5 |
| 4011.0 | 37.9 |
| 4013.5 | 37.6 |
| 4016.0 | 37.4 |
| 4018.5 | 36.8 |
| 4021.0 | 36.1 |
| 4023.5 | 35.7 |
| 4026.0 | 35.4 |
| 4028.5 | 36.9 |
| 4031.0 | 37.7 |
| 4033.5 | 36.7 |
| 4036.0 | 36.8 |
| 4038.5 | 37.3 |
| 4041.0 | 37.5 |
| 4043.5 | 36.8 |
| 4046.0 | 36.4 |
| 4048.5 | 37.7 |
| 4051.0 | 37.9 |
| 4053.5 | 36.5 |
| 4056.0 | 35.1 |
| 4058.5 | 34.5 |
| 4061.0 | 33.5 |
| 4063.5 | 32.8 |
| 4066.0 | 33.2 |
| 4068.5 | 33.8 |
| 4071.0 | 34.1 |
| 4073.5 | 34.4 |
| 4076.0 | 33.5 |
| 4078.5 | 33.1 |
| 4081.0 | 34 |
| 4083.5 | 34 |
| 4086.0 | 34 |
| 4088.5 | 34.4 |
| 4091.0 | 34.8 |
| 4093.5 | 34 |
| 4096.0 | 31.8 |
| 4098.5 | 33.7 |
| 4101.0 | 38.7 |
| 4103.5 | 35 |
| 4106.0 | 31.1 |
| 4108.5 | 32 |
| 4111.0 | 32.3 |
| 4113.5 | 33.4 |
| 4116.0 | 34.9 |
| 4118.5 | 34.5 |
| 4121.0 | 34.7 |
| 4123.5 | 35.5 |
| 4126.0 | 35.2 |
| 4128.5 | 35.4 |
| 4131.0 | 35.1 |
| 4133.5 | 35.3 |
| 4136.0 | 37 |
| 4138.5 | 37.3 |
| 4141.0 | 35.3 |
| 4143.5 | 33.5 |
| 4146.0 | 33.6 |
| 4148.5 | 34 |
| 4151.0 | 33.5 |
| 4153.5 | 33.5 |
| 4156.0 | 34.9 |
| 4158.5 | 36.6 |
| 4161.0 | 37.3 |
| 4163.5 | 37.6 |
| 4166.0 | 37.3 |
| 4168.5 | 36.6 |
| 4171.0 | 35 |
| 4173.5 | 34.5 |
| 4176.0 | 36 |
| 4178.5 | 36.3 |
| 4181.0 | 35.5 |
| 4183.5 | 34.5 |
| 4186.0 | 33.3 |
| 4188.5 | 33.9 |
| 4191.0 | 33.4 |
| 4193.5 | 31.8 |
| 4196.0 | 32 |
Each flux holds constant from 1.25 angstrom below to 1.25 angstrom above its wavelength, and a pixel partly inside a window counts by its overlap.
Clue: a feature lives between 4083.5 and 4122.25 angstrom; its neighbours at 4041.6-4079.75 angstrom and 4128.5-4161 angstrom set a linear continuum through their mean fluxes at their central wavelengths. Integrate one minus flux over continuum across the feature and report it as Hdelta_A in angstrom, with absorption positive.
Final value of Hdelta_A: 1.2 angstrom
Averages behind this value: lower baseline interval 34.9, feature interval 34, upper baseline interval 35.1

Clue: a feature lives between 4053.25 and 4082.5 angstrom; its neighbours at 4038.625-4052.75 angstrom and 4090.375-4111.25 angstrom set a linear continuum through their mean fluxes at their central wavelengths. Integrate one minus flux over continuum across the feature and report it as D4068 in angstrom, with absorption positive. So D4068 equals 1.5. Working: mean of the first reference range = 37.2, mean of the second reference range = 33.7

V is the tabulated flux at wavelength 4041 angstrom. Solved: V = 37.5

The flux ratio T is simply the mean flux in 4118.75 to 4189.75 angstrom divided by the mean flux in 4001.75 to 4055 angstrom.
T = 0.96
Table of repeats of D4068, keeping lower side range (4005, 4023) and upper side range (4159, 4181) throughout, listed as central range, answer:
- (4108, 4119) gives 0.9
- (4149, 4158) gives 0.5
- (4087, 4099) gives 0.9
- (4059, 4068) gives 0.8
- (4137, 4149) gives 0.5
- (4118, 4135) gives 0.6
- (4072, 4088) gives 1.2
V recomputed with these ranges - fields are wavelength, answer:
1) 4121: 34.7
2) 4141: 35.3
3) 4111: 32.3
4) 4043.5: 36.8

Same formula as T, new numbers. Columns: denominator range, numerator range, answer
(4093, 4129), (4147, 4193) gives 1.03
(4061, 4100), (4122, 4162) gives 1.04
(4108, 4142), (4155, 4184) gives 1.03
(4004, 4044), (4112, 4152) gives 0.95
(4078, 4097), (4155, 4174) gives 1.07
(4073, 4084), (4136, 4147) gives 1.04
